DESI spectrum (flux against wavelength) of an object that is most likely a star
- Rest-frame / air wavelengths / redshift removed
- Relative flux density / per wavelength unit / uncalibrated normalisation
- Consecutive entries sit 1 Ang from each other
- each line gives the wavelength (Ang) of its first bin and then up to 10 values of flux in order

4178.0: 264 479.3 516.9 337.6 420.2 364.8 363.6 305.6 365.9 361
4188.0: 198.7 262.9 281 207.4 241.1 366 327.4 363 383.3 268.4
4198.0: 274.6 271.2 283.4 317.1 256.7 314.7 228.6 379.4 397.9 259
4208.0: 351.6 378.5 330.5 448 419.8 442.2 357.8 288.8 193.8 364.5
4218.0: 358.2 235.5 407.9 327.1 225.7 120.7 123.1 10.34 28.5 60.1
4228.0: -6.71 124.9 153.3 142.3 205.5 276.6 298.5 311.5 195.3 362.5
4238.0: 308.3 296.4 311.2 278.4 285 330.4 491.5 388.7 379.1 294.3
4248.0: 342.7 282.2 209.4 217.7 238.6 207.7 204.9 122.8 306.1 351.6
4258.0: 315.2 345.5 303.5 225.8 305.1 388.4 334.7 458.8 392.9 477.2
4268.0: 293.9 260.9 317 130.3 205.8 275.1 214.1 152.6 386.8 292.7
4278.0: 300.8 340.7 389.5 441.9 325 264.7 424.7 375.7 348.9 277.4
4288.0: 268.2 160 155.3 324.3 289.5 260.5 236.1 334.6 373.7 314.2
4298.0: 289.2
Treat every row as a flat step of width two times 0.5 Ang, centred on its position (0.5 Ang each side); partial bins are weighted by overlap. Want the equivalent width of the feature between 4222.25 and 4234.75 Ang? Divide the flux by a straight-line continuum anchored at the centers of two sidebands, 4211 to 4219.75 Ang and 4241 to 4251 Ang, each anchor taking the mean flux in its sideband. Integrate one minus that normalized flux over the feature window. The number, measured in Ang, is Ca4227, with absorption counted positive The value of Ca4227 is 7.49 Ang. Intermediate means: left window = 341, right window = 325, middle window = 134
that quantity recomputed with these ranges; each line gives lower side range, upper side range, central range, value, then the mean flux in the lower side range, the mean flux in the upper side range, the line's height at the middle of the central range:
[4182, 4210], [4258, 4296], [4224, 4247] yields 5.39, 312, 306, 309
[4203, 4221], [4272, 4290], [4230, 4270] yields 2.45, 342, 301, 320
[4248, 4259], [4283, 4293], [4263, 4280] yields -2.22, 255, 289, 272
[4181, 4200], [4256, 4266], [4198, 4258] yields 9.66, 312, 338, 326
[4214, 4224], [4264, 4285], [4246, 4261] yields 1.65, 276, 319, 303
